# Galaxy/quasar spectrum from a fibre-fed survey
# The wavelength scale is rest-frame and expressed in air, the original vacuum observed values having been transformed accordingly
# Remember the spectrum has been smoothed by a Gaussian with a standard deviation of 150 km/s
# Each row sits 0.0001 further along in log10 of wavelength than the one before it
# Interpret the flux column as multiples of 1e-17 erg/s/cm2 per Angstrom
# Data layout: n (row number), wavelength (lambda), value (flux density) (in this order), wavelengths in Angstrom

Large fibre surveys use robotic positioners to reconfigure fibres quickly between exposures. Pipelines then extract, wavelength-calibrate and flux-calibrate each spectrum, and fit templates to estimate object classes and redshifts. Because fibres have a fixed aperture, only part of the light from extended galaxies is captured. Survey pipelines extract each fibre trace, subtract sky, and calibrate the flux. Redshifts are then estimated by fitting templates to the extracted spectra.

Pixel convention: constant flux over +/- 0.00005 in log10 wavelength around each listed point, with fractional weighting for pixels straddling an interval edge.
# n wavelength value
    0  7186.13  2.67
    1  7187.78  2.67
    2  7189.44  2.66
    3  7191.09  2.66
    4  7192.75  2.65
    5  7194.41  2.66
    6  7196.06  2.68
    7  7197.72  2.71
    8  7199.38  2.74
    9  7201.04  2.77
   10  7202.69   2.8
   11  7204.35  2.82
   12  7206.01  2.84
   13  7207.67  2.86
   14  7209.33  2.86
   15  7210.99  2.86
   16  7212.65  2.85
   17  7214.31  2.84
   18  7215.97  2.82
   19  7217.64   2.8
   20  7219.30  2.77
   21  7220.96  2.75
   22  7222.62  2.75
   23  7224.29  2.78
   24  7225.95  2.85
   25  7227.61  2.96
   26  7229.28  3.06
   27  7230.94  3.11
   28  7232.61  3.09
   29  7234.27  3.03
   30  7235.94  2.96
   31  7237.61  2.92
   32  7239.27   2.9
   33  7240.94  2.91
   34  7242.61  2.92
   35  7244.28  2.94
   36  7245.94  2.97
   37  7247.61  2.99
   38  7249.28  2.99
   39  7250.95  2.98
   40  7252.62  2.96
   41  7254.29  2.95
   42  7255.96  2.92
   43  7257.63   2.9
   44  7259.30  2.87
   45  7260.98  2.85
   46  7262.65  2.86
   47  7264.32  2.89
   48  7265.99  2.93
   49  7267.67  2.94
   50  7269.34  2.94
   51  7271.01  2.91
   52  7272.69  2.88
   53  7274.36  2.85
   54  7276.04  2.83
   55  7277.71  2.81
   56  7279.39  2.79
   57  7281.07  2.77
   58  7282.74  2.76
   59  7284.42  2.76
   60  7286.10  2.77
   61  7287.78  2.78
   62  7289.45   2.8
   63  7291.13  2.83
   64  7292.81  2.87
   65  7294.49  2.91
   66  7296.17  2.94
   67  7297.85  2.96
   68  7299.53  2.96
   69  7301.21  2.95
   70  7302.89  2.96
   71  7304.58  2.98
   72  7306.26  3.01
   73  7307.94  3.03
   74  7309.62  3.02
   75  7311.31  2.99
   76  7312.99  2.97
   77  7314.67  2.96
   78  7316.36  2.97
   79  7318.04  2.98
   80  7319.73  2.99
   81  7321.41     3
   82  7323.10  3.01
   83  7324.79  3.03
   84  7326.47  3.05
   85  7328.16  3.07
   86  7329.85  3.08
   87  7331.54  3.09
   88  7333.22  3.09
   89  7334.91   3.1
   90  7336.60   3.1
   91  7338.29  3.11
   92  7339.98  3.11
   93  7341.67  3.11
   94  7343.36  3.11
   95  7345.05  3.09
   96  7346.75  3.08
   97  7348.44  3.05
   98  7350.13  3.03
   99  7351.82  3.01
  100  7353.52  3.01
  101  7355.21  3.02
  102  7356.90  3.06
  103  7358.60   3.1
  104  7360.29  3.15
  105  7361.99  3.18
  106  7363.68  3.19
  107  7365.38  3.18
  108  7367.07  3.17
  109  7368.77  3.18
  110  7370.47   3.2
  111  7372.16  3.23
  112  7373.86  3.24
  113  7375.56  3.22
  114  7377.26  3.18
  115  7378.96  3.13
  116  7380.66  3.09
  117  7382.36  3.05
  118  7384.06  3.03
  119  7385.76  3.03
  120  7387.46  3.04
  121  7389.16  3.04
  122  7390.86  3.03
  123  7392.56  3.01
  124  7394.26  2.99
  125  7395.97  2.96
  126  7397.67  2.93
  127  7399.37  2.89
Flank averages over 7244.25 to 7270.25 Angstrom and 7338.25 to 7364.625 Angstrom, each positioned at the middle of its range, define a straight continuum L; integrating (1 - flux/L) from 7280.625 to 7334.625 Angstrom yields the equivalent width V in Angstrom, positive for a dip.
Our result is 1.1 Angstrom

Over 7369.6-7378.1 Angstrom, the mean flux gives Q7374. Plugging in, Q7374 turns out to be 3.21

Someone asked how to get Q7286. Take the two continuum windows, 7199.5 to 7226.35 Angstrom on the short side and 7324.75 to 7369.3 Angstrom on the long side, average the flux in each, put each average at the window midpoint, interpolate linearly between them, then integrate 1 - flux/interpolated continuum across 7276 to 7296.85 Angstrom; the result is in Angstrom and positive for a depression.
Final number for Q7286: 1.1 Angstrom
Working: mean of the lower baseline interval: 2.81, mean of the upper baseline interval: 3.1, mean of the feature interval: 2.82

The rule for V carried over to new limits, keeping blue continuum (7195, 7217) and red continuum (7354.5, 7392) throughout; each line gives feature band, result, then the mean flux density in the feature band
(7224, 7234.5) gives -0.5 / 2.99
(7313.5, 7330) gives 0.1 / 3.01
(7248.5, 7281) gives 0.2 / 2.89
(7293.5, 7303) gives 0.1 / 2.95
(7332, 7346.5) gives -0.2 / 3.1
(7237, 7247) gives -0.2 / 2.93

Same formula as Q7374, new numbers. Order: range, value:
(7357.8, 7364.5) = 3.16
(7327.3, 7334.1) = 3.08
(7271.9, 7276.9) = 2.86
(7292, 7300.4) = 2.93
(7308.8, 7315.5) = 2.99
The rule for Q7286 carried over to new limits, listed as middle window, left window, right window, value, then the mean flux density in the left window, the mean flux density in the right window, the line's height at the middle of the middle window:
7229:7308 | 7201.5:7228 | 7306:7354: 0.35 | 2.82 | 3.04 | 2.93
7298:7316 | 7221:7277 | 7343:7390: 0.20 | 2.92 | 3.11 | 3.02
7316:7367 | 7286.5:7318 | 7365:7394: -0.76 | 2.94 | 3.12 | 3.03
